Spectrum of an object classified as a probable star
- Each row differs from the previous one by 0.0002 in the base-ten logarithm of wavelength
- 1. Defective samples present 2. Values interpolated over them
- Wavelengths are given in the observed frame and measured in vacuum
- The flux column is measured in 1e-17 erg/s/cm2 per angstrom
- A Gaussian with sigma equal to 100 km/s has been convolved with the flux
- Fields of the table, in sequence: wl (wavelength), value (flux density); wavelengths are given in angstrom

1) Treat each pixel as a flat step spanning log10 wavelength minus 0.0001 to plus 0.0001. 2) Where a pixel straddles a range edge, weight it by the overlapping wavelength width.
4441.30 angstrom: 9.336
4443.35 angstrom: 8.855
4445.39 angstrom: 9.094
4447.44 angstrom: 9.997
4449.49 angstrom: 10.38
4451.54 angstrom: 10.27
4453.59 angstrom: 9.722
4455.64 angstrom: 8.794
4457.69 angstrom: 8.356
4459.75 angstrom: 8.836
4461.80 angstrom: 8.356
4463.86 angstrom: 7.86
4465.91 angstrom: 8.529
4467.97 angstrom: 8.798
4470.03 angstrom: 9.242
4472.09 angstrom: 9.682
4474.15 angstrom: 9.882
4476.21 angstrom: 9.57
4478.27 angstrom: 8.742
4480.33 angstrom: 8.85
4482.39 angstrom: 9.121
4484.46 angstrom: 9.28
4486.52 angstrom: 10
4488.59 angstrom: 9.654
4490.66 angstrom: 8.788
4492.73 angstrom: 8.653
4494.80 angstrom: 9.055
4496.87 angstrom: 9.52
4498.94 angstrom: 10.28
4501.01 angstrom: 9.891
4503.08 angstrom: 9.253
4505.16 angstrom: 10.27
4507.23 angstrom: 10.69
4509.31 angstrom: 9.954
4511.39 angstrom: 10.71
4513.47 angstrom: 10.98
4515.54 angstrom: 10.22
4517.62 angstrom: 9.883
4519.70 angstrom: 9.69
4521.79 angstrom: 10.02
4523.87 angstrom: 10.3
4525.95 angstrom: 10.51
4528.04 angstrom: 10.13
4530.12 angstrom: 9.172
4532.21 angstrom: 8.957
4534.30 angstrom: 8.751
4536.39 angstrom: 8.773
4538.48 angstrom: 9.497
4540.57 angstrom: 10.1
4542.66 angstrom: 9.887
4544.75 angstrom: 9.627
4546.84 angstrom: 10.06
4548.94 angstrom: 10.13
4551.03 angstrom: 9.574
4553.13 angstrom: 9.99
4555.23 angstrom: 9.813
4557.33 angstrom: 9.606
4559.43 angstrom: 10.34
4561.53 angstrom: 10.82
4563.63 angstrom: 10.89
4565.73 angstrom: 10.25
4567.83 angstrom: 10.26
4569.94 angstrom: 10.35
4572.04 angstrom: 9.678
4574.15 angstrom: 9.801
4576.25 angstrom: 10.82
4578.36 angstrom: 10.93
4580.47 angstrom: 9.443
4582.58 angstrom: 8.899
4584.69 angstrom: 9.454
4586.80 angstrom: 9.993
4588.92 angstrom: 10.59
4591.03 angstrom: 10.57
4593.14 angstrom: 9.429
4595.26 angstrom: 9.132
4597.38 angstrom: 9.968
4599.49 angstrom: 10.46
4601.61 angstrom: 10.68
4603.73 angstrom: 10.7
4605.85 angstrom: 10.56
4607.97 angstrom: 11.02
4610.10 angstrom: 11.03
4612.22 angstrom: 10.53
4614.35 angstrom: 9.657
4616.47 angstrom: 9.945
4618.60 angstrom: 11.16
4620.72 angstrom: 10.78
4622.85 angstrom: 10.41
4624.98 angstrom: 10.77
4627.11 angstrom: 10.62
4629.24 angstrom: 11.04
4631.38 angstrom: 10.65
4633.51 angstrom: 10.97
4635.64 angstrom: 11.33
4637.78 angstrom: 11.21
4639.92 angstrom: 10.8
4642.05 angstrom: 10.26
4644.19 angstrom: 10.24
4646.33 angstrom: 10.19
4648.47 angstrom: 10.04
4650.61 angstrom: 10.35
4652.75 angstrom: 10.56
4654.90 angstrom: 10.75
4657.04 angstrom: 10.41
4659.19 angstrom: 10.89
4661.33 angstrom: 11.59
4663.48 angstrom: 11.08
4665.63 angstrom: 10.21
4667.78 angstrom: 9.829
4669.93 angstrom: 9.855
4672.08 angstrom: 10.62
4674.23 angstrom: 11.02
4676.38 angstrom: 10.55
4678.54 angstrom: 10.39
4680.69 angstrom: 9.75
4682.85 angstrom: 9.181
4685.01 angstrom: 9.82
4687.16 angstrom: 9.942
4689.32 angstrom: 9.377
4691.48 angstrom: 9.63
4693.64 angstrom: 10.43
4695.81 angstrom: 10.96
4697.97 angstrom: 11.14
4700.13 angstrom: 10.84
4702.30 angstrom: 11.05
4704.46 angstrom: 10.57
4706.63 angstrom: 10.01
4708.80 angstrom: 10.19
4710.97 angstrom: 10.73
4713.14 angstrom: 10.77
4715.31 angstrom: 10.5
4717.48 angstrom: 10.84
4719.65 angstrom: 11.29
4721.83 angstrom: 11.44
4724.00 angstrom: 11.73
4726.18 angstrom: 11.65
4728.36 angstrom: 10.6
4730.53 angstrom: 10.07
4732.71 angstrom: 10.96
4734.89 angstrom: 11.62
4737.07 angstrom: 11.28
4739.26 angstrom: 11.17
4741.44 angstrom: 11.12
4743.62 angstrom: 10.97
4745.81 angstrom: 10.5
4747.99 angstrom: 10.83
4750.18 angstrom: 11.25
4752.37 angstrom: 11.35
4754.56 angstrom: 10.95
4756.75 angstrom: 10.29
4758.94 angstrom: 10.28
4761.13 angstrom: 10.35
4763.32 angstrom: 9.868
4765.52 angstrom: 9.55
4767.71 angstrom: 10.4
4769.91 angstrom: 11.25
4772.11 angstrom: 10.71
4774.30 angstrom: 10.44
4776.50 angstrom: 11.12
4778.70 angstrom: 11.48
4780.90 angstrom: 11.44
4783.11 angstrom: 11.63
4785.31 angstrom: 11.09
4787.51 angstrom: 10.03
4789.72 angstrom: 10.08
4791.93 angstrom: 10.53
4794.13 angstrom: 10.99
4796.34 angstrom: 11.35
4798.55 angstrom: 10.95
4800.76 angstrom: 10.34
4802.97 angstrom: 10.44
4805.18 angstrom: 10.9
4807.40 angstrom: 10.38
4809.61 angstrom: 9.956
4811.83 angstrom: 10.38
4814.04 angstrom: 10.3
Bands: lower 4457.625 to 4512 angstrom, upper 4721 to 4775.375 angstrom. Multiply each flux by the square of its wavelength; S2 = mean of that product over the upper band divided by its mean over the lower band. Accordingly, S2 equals 1.3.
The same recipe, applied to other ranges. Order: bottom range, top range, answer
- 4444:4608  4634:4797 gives 1.19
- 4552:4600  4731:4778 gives 1.16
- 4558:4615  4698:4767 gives 1.12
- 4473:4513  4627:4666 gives 1.19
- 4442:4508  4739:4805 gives 1.31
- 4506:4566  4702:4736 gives 1.18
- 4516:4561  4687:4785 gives 1.20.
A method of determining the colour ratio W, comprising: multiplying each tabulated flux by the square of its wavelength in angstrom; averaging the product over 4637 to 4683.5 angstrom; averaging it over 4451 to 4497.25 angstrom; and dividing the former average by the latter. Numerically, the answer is 1.2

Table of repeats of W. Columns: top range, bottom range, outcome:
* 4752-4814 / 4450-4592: 1.23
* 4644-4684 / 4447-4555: 1.17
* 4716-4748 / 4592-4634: 1.11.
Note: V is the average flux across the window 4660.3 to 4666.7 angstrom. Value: 10.9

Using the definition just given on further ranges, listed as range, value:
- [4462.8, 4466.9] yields 8.2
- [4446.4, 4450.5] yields 10.2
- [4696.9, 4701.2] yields 11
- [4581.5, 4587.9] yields 9.45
